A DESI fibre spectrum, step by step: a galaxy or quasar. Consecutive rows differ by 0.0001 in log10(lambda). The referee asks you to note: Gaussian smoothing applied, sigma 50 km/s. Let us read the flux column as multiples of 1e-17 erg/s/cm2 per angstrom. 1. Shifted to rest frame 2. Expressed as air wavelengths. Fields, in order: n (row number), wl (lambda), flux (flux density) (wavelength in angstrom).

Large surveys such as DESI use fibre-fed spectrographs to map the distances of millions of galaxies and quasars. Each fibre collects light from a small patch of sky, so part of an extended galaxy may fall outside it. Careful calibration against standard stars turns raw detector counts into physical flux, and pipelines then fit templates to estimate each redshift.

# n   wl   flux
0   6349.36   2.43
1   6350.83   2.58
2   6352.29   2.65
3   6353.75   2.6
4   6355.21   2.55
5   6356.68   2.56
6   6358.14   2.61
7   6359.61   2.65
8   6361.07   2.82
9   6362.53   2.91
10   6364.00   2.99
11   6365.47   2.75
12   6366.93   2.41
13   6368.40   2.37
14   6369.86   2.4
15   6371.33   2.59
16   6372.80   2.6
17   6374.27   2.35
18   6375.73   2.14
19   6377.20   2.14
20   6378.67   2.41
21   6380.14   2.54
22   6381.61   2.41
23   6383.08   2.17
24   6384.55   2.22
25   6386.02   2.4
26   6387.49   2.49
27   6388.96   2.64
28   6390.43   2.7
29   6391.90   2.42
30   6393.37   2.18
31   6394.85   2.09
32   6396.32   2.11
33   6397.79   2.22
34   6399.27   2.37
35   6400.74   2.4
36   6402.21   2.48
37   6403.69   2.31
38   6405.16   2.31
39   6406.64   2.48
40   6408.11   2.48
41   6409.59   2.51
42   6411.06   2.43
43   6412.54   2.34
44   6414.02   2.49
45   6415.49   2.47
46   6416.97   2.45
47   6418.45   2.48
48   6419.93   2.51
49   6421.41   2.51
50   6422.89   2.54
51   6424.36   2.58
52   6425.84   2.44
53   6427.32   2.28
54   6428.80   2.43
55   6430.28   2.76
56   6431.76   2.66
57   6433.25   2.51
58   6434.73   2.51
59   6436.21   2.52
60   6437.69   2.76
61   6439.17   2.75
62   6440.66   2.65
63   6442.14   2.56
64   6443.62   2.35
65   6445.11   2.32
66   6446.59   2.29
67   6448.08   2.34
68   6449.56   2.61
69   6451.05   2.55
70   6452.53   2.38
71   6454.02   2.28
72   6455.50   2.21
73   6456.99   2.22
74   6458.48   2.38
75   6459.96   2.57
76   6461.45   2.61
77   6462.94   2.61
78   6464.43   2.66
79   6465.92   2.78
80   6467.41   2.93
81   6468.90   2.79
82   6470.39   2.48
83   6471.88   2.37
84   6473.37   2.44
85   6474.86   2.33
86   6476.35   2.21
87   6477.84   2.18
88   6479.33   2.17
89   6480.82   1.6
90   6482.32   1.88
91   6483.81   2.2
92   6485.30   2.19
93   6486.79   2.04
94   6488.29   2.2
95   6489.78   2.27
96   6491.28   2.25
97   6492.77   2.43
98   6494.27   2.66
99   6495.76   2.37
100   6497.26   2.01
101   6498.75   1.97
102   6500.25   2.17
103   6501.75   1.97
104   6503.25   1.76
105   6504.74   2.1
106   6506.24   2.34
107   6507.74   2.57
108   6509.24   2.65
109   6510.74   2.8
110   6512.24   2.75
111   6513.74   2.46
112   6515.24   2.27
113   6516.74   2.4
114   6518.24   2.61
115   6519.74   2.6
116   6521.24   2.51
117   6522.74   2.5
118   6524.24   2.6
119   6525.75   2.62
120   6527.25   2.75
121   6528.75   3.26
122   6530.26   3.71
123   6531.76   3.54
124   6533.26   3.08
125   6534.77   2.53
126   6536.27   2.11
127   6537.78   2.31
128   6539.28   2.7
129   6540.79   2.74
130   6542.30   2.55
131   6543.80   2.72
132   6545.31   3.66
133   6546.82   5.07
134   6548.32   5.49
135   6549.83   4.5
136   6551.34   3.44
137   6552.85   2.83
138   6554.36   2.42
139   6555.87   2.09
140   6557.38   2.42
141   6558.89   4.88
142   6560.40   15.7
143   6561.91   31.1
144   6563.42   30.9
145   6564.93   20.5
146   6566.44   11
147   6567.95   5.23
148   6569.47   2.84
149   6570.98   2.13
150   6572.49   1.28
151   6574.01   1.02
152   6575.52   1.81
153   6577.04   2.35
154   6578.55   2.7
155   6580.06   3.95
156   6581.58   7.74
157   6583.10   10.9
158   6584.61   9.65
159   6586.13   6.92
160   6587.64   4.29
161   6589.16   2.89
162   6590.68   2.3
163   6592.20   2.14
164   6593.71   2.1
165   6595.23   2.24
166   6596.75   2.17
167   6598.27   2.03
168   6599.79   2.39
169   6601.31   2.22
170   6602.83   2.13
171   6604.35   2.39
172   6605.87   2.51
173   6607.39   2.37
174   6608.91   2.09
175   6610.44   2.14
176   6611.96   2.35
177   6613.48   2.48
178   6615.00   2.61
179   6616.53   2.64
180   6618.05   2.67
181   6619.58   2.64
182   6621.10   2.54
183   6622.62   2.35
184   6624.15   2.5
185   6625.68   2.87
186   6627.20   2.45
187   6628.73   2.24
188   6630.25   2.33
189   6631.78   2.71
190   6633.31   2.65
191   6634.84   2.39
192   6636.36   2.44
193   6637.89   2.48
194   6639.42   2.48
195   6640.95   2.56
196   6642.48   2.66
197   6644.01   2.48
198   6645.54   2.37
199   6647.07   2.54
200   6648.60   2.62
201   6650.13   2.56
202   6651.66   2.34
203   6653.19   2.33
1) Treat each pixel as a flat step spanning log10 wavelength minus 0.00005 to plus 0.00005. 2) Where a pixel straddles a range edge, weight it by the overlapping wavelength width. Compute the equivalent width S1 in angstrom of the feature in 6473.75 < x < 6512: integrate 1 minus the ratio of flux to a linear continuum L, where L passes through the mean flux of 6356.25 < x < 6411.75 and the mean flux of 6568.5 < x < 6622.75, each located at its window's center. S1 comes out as 7.9 angstrom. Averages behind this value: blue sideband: 2.45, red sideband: 3.13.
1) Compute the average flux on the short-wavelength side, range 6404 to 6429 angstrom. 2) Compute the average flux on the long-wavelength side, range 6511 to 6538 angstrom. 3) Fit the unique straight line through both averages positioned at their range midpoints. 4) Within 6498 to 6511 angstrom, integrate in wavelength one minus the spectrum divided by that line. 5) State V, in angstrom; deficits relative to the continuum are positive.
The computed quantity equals 2.1 angstrom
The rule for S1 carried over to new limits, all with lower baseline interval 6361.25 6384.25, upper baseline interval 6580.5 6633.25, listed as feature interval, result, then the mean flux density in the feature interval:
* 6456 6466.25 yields 0.8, 2.53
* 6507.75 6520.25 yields 1.5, 2.57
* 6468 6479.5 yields 1.7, 2.39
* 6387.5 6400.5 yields 1.0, 2.35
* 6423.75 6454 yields 2.0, 2.51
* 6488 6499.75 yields 2.4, 2.27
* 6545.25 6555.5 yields -2.8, 3.86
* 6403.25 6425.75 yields 1.3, 2.46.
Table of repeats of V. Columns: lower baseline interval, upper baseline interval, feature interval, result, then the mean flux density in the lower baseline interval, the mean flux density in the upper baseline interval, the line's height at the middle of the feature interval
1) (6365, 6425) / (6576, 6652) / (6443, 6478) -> 1.8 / 2.41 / 3.01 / 2.59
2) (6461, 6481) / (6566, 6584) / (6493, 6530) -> 8.5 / 2.46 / 4.34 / 3.19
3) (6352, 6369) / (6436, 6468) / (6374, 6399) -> 2.7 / 2.66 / 2.51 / 2.62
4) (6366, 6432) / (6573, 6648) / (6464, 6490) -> 3.0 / 2.42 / 2.97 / 2.62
